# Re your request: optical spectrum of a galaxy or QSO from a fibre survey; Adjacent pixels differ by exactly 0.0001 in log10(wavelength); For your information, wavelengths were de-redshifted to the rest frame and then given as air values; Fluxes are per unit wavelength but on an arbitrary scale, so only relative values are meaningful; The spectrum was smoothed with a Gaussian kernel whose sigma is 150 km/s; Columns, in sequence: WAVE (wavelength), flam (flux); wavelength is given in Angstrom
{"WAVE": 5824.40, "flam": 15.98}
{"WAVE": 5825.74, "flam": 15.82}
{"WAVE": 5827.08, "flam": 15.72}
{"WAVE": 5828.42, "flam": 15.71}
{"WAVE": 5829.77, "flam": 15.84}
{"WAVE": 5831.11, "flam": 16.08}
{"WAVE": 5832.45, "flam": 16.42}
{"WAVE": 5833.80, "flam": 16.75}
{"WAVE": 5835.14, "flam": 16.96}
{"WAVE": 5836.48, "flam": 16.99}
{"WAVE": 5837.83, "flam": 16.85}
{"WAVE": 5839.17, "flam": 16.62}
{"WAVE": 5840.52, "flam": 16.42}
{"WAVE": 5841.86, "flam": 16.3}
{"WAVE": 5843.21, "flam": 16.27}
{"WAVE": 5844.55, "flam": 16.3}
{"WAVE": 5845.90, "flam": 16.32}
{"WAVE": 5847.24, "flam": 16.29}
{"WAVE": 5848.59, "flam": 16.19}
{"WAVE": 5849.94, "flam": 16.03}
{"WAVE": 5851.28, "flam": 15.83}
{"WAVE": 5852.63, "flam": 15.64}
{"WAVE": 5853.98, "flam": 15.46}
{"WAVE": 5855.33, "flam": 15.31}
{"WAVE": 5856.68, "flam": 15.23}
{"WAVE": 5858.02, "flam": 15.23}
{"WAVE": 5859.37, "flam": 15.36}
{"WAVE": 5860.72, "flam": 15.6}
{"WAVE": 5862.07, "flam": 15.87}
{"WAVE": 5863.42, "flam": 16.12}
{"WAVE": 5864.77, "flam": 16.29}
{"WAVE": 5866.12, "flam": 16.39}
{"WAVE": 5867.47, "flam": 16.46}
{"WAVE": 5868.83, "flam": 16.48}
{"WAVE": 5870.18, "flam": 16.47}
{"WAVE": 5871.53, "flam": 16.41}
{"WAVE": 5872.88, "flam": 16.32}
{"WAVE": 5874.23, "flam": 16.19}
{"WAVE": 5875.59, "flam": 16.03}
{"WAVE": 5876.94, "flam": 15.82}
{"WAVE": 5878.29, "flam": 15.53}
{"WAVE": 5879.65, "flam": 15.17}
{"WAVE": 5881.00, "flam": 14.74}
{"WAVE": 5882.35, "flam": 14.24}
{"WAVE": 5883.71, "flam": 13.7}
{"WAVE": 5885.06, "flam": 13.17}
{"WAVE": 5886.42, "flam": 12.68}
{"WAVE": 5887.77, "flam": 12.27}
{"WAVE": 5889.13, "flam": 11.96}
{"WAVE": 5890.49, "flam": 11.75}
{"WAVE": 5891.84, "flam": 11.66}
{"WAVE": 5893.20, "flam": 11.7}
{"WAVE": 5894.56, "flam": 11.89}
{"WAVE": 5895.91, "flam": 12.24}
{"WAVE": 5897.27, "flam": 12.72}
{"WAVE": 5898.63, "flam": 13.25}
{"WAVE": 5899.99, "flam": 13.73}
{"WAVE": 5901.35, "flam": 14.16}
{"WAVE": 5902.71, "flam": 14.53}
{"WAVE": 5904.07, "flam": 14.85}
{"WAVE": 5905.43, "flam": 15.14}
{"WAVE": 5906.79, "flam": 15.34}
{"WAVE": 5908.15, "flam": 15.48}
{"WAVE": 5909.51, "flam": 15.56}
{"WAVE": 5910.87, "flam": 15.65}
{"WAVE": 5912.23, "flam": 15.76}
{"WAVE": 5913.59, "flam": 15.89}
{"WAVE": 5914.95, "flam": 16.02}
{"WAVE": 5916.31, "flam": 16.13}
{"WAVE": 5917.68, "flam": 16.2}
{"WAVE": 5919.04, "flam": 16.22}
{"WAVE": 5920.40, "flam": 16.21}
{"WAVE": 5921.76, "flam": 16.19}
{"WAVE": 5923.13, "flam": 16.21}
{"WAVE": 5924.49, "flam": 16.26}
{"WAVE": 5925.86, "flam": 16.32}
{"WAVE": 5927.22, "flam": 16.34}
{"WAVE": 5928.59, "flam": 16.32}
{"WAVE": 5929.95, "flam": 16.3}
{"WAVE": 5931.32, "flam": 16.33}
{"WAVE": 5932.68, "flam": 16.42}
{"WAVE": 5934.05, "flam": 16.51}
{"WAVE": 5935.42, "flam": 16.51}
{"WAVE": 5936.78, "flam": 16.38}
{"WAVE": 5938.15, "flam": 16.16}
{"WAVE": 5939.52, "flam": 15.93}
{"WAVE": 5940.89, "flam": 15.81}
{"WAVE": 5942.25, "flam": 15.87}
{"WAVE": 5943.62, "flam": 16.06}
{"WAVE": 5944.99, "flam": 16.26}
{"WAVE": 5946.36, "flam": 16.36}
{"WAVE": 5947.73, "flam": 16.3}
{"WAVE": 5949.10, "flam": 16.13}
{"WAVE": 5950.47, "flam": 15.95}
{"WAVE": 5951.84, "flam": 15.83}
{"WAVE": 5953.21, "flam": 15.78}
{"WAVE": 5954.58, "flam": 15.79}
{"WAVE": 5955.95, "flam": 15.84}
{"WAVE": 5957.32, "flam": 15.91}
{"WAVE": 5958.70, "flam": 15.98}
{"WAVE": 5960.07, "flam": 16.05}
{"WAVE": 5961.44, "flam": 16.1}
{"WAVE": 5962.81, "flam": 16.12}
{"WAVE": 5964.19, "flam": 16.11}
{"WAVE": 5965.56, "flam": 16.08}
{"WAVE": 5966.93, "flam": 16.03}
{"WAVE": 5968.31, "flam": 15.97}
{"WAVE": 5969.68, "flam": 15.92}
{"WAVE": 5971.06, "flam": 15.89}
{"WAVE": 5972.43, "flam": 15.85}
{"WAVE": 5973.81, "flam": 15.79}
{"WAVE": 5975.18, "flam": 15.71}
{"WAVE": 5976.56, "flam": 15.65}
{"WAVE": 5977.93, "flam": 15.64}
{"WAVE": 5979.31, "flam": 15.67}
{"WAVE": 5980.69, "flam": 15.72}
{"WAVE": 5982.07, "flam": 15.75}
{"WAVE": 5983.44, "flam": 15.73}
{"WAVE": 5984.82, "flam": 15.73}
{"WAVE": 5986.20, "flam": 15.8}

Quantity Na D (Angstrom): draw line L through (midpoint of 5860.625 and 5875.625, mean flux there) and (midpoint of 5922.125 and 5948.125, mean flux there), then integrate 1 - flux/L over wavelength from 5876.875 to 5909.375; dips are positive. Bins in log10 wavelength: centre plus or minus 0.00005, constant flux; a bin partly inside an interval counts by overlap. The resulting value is 5.2 Angstrom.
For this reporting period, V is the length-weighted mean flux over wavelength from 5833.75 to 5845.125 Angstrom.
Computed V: 16.6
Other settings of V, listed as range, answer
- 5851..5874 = 15.9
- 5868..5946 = 15.1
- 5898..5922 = 15.3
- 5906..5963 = 16.1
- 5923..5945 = 16.2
